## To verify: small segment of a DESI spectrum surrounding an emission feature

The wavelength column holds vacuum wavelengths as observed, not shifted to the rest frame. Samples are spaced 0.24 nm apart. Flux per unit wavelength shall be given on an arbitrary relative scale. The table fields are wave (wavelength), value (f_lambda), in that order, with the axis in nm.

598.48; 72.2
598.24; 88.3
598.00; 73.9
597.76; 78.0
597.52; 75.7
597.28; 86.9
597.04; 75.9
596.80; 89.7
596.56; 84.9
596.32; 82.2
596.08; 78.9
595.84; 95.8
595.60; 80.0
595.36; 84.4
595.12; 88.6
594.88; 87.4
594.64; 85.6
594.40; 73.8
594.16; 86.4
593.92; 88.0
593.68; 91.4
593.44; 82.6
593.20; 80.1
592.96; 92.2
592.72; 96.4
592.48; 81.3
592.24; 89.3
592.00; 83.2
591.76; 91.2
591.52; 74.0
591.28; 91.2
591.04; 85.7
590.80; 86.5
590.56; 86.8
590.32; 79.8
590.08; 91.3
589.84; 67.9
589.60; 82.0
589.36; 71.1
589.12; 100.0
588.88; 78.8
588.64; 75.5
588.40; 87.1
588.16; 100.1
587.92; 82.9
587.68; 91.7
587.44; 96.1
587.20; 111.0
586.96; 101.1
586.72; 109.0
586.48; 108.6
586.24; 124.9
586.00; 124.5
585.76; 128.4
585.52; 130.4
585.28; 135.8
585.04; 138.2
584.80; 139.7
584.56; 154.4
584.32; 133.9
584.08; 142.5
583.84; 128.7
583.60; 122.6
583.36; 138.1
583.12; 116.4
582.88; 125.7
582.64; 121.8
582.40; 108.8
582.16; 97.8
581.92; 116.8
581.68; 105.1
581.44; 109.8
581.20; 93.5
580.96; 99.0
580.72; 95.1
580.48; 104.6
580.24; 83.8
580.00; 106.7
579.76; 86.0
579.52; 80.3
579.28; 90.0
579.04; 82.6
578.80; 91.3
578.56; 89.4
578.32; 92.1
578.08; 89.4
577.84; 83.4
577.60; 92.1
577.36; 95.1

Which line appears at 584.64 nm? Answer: Mg II 2798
